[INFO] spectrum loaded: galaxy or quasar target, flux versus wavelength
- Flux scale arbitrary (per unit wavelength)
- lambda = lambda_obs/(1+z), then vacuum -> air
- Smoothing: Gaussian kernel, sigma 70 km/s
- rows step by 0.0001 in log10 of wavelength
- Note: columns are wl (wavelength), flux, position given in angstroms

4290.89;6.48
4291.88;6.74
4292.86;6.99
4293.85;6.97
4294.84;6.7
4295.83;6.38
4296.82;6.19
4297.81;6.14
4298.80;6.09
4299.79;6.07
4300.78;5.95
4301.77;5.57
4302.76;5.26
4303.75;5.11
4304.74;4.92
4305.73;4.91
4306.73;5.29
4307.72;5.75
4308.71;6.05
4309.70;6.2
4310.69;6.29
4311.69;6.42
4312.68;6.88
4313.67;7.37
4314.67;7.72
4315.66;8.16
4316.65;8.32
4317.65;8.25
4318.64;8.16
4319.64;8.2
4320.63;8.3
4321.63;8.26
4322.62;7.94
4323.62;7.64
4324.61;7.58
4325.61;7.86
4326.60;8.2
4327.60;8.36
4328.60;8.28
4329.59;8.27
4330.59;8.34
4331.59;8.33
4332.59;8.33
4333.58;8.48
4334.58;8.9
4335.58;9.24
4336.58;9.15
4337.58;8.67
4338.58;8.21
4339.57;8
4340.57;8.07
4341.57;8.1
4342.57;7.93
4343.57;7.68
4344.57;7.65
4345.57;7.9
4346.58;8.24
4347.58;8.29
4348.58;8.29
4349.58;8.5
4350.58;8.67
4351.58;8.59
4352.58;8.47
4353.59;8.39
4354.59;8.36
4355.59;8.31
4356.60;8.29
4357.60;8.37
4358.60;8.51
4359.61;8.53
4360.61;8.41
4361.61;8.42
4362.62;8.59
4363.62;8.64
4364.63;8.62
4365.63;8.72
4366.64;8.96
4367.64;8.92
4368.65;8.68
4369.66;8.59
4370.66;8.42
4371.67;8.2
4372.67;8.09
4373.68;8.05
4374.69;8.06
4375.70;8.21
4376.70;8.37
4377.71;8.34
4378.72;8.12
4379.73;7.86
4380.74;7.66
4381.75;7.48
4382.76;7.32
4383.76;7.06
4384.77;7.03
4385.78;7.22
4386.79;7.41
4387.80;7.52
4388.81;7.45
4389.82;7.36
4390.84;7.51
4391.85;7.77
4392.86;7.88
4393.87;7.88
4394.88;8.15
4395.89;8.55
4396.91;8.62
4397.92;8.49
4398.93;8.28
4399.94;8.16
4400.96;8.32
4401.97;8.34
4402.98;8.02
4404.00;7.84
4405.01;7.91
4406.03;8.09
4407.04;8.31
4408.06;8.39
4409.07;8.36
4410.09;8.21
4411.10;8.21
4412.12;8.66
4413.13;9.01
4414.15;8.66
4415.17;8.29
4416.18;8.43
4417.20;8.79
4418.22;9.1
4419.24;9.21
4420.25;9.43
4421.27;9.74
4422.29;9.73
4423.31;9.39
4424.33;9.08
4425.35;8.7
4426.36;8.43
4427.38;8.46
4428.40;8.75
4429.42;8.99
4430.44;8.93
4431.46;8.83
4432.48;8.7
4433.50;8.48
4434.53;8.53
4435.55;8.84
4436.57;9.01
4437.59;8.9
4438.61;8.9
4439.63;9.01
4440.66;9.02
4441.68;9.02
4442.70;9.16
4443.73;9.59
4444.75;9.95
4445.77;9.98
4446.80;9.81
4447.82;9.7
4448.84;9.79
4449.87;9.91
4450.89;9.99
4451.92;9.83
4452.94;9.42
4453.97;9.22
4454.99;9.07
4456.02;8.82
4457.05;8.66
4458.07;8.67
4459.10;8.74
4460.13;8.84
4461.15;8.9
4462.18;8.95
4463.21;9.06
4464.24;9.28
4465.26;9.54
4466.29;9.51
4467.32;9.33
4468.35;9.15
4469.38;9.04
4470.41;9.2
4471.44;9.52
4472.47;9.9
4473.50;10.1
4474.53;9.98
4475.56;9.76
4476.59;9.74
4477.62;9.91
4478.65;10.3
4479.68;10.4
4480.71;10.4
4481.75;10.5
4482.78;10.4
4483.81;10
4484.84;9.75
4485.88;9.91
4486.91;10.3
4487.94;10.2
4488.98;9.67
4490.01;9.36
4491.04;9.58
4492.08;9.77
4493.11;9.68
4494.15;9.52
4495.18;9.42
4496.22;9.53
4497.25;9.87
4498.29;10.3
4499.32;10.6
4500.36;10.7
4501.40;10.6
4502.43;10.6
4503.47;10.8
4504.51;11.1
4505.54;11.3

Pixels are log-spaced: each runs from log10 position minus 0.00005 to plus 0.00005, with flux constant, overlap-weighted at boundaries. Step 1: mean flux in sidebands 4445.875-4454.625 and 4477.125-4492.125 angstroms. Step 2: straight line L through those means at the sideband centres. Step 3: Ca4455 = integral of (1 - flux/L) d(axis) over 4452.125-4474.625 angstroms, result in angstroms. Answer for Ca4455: 1.4 angstroms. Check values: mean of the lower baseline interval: 9.71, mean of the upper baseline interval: 10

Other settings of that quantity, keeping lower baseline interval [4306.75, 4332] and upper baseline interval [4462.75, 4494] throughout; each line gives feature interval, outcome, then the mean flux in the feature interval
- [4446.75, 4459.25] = 0.1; 9.36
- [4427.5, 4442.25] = 0.5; 8.84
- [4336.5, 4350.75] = -0.5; 8.19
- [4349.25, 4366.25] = -0.8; 8.5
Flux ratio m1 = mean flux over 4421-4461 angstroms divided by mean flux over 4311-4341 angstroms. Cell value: 1.13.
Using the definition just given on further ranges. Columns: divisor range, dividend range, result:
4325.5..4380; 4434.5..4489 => 1.14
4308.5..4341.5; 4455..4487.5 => 1.20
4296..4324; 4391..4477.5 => 1.34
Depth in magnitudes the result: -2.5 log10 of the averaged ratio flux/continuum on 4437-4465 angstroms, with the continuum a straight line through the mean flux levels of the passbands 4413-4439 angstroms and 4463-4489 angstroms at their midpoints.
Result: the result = 0.01 mag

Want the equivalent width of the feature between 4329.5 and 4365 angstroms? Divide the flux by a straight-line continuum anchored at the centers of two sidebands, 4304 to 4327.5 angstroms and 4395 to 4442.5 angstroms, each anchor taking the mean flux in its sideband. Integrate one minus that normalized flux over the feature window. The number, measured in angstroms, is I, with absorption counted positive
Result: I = -3.55 angstroms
